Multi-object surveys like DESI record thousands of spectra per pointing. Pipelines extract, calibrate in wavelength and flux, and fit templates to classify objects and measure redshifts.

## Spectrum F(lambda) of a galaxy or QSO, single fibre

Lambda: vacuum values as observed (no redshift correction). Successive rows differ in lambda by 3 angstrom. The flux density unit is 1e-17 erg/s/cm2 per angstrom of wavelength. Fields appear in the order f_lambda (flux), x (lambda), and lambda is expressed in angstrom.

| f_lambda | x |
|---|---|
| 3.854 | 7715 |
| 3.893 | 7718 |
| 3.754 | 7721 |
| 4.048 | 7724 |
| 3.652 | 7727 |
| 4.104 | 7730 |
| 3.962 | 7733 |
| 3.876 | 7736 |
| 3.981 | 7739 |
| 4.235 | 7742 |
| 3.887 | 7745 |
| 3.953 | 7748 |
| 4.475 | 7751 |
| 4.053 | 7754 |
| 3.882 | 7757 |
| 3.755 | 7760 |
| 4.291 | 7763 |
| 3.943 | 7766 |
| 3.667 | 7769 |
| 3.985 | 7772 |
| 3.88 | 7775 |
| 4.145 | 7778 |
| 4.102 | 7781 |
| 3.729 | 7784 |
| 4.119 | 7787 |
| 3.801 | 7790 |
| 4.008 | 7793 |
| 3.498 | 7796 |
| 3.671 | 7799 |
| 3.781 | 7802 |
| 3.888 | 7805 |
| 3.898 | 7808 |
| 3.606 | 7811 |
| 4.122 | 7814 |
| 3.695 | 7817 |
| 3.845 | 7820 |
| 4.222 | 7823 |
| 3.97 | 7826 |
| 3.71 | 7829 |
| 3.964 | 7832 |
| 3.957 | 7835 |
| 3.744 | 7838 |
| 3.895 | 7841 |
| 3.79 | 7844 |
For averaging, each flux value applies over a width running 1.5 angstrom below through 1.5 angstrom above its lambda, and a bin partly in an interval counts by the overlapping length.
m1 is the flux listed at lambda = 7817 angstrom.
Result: 3.695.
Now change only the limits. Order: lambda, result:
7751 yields 4.475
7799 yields 3.671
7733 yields 3.962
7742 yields 4.235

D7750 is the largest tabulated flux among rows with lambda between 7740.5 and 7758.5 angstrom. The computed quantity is 4.475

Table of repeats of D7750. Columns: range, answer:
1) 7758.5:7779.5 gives 4.291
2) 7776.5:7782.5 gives 4.145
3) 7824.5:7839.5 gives 3.97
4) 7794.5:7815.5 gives 4.122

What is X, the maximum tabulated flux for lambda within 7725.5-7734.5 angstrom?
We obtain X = 4.104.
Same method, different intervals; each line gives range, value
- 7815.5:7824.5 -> 4.222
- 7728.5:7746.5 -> 4.235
